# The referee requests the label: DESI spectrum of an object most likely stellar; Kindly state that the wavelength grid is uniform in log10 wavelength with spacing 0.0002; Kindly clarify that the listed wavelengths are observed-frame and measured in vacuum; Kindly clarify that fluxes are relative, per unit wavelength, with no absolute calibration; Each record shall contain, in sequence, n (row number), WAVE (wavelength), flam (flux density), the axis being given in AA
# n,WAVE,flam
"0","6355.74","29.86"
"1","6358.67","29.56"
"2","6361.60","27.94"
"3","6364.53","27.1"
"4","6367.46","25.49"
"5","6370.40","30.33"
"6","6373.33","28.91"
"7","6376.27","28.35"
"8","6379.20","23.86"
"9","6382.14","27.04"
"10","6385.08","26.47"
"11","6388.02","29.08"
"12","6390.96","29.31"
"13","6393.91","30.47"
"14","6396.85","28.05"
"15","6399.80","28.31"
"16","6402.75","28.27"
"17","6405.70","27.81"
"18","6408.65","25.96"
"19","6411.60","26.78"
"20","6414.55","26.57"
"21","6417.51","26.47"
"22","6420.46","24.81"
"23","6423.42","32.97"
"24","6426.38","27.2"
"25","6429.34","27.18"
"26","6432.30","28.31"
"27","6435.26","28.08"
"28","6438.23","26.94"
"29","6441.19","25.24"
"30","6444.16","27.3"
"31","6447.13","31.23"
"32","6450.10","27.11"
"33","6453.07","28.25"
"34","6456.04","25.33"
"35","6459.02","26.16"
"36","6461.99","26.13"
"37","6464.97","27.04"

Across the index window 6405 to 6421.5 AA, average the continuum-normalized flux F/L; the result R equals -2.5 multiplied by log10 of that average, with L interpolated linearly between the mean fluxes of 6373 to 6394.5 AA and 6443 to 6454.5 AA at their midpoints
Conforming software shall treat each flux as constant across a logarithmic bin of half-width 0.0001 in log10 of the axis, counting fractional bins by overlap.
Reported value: 0.07 mag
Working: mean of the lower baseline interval 27.8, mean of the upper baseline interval 28.5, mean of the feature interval 26.4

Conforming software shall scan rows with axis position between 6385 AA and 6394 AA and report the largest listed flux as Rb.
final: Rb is 30.47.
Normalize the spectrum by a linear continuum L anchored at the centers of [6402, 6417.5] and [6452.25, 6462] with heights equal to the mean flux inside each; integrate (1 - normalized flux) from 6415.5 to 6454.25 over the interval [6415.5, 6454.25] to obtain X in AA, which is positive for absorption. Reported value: -1.6 AA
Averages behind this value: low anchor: 27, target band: 27.8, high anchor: 26.4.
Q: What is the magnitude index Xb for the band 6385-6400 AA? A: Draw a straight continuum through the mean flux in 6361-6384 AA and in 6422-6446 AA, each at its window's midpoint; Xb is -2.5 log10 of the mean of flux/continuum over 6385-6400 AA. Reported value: -0.05 mag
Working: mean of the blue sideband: 27.3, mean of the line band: 28.8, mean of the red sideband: 27.9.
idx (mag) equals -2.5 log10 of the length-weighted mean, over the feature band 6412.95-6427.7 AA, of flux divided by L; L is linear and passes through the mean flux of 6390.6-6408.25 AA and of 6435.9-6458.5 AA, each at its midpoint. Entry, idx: 0.01 mag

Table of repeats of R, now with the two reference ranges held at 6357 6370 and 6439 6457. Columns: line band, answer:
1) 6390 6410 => -0.03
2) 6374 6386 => 0.04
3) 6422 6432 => -0.06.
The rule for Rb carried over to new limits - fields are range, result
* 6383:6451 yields 32.97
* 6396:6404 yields 28.31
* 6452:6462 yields 28.25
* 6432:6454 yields 31.23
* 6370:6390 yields 30.33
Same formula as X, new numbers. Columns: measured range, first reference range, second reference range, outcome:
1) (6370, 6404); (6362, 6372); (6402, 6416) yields -1.0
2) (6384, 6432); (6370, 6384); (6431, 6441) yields -0.7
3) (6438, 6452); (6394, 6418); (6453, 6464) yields -0.6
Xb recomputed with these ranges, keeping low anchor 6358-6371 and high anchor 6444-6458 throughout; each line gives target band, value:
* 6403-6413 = 0.03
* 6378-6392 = 0.03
